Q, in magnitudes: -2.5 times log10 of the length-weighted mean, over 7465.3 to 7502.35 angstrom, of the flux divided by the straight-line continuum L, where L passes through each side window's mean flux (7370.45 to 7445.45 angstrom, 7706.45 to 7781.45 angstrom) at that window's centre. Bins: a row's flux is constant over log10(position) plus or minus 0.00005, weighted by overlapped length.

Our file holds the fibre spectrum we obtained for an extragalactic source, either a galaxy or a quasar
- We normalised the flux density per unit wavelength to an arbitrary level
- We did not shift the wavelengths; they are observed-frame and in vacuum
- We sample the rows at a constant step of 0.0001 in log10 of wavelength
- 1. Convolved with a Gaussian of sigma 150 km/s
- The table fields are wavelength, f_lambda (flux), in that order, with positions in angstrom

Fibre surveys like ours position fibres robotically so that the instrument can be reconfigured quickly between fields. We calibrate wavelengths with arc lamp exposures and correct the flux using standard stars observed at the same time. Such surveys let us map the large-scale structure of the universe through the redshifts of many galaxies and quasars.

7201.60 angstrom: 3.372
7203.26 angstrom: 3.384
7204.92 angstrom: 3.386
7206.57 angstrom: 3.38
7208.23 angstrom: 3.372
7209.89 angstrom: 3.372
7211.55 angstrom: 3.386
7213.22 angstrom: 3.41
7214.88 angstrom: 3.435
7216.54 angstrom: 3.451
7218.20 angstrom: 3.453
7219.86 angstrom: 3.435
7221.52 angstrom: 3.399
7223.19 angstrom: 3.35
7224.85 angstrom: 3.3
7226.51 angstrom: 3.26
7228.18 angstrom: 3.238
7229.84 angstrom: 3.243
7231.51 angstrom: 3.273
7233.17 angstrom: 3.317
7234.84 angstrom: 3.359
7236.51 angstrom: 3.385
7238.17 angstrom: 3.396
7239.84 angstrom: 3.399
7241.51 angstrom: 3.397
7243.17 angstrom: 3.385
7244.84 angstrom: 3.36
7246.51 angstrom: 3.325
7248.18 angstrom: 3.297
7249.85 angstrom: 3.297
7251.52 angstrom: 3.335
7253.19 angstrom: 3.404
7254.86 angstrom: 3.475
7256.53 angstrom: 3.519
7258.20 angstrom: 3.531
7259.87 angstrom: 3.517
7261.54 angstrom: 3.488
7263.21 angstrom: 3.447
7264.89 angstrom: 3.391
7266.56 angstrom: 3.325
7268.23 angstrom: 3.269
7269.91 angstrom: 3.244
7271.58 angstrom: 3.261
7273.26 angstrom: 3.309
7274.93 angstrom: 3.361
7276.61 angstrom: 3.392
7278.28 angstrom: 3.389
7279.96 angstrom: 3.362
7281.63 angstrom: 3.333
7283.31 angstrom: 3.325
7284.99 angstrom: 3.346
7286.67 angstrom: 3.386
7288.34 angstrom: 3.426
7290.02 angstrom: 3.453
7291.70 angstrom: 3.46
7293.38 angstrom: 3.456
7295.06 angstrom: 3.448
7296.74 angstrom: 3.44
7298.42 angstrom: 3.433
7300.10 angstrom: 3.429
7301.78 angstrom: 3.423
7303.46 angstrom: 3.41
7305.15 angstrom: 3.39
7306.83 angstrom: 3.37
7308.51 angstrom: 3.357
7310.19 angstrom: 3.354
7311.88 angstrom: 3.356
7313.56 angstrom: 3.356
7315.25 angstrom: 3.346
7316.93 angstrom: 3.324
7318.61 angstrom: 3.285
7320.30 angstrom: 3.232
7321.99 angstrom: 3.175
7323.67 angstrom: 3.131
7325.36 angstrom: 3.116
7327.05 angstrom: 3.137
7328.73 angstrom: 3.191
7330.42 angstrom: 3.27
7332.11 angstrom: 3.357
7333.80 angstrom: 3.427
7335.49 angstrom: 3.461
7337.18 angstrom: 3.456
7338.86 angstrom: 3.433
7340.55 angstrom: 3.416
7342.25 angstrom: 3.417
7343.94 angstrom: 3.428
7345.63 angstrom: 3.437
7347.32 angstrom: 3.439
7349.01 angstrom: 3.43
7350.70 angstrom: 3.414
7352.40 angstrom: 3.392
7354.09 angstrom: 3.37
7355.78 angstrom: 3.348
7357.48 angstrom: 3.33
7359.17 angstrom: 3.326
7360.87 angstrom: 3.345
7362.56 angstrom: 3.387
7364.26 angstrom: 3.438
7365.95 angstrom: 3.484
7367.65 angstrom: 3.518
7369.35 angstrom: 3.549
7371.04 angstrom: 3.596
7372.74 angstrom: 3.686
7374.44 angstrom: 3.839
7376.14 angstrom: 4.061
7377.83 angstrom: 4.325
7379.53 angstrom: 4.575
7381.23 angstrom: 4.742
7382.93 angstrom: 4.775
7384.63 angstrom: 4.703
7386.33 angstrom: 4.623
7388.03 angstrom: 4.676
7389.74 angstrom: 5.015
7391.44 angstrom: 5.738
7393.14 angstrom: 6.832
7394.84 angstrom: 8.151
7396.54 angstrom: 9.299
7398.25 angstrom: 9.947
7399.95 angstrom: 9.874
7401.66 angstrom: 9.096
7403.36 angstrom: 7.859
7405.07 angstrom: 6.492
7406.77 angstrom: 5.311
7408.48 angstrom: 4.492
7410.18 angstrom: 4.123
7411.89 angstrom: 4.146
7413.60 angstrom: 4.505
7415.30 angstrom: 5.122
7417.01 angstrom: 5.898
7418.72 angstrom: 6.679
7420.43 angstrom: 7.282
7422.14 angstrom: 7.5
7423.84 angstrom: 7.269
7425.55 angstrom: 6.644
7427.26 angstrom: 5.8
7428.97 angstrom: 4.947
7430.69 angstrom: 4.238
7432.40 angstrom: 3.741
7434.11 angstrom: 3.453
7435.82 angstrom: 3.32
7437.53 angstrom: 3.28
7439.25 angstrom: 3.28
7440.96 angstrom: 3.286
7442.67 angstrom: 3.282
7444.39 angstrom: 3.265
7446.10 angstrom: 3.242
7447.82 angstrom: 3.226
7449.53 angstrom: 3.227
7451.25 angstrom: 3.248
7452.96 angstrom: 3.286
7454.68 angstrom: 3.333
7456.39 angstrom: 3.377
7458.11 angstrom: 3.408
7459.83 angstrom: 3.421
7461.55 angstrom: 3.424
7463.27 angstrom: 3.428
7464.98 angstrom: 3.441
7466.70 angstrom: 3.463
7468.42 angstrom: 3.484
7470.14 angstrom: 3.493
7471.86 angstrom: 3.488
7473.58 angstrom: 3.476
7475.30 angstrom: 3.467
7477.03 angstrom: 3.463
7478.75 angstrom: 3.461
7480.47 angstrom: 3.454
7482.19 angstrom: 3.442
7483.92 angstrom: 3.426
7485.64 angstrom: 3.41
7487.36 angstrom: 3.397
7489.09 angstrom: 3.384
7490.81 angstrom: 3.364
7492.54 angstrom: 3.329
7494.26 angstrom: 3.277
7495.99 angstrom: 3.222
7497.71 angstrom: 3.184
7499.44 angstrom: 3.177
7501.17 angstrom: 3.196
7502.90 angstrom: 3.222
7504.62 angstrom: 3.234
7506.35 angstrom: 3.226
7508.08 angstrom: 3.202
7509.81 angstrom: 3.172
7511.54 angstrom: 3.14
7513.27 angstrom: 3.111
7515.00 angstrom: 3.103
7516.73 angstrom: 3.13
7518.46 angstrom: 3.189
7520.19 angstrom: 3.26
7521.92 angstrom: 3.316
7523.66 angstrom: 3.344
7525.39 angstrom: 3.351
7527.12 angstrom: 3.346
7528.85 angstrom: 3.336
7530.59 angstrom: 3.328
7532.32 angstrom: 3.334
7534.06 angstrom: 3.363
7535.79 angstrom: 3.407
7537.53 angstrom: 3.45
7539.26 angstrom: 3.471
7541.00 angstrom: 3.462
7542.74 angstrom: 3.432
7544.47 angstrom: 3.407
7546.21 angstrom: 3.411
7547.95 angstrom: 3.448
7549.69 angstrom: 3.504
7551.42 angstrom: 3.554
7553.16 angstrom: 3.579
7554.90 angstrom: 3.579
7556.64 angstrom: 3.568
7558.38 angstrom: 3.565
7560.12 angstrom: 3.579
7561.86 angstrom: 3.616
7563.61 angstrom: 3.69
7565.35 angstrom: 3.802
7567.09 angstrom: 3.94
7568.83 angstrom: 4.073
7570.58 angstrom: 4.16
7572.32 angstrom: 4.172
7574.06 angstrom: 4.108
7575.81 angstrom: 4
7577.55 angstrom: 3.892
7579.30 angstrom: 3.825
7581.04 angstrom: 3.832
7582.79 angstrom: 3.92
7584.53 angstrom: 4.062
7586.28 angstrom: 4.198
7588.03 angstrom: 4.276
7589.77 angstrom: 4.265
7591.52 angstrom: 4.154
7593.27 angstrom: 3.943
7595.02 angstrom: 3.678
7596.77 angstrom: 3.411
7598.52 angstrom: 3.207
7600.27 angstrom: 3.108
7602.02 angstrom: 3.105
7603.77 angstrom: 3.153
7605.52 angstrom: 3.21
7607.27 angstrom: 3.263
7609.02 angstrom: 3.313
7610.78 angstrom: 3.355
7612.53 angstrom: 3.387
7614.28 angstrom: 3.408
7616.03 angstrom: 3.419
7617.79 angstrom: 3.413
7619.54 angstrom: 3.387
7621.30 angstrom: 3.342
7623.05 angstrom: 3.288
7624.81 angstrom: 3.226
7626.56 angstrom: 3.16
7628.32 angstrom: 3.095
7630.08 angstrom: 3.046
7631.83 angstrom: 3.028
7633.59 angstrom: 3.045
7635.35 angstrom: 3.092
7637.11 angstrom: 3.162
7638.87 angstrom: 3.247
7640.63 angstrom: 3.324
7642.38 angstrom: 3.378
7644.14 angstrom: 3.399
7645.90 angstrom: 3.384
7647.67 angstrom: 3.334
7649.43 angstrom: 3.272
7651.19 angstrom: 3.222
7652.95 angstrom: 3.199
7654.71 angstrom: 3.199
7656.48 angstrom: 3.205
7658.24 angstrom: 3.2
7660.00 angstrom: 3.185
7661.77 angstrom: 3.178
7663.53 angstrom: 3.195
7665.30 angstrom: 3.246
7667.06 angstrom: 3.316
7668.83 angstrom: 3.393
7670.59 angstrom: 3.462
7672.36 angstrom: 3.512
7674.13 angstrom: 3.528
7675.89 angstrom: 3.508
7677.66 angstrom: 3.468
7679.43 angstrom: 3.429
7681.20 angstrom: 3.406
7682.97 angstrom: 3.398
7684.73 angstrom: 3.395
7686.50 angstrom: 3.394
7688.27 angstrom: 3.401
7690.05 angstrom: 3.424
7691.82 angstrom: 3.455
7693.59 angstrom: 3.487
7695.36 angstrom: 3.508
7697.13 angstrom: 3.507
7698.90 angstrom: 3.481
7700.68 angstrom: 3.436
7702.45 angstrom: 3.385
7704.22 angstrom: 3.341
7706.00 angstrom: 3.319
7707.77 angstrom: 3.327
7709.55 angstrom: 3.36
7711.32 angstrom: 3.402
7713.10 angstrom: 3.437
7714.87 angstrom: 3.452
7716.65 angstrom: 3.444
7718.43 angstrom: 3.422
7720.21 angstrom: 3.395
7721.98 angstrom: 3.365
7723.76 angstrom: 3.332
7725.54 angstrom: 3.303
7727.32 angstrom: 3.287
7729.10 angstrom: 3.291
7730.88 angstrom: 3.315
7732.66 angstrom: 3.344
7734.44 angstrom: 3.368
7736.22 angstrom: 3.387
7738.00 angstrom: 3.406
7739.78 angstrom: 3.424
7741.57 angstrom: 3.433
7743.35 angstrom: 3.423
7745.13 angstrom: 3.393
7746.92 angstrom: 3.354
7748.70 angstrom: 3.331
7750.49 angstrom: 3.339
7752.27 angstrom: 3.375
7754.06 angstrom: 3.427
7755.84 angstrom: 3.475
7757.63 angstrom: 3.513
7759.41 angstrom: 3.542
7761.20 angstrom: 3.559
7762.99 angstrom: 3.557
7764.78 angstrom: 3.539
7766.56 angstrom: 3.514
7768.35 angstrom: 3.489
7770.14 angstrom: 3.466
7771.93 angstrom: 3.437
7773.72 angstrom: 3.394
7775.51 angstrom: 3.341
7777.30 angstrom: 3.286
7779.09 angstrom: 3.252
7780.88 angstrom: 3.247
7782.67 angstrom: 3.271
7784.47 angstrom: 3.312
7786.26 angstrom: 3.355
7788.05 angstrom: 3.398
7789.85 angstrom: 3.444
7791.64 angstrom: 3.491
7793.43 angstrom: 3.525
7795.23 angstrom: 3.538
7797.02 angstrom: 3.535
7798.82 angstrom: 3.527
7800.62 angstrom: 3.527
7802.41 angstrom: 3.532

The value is 0.41 mag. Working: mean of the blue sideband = 5.38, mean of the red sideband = 3.4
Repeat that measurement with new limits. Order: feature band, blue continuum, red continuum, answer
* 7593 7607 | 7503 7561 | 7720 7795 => 0.016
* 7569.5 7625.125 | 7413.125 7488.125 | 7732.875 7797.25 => 0.031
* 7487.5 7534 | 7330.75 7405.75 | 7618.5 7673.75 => 0.204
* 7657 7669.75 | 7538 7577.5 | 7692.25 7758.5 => 0.083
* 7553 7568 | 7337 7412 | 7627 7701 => 0.048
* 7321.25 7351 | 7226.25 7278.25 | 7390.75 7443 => 0.355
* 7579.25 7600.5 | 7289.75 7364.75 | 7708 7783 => -0.142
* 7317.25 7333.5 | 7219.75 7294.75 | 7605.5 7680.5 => 0.044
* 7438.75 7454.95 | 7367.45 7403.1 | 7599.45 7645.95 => 0.481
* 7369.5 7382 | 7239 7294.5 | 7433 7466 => -0.214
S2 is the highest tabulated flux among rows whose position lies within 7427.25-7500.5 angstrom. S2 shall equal 5.8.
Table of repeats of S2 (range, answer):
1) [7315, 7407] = 9.947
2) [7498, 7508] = 3.234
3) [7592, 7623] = 3.943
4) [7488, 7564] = 3.69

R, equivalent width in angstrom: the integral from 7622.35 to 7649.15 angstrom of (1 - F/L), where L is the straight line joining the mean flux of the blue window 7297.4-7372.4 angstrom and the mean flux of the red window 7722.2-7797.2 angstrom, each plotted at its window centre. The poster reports 1.4 angstrom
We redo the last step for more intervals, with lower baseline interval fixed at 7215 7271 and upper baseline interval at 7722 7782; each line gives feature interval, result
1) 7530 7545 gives -0.09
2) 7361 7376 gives -0.87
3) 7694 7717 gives -0.14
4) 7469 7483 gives -0.35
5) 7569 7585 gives -2.88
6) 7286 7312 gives -0.30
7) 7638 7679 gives 0.87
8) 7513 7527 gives 0.62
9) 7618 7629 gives 0.42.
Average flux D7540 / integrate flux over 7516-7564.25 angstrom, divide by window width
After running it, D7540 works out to 3.43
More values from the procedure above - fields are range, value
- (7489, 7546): 3.29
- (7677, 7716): 3.42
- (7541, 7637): 3.56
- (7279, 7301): 3.41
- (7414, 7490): 4.02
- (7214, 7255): 3.36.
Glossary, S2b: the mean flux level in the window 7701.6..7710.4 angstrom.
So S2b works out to 3.35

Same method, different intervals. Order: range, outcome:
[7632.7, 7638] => 3.1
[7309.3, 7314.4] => 3.36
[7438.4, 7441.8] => 3.29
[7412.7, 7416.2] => 4.82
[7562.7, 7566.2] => 3.74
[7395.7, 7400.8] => 9.7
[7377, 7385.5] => 4.62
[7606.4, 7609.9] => 3.29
